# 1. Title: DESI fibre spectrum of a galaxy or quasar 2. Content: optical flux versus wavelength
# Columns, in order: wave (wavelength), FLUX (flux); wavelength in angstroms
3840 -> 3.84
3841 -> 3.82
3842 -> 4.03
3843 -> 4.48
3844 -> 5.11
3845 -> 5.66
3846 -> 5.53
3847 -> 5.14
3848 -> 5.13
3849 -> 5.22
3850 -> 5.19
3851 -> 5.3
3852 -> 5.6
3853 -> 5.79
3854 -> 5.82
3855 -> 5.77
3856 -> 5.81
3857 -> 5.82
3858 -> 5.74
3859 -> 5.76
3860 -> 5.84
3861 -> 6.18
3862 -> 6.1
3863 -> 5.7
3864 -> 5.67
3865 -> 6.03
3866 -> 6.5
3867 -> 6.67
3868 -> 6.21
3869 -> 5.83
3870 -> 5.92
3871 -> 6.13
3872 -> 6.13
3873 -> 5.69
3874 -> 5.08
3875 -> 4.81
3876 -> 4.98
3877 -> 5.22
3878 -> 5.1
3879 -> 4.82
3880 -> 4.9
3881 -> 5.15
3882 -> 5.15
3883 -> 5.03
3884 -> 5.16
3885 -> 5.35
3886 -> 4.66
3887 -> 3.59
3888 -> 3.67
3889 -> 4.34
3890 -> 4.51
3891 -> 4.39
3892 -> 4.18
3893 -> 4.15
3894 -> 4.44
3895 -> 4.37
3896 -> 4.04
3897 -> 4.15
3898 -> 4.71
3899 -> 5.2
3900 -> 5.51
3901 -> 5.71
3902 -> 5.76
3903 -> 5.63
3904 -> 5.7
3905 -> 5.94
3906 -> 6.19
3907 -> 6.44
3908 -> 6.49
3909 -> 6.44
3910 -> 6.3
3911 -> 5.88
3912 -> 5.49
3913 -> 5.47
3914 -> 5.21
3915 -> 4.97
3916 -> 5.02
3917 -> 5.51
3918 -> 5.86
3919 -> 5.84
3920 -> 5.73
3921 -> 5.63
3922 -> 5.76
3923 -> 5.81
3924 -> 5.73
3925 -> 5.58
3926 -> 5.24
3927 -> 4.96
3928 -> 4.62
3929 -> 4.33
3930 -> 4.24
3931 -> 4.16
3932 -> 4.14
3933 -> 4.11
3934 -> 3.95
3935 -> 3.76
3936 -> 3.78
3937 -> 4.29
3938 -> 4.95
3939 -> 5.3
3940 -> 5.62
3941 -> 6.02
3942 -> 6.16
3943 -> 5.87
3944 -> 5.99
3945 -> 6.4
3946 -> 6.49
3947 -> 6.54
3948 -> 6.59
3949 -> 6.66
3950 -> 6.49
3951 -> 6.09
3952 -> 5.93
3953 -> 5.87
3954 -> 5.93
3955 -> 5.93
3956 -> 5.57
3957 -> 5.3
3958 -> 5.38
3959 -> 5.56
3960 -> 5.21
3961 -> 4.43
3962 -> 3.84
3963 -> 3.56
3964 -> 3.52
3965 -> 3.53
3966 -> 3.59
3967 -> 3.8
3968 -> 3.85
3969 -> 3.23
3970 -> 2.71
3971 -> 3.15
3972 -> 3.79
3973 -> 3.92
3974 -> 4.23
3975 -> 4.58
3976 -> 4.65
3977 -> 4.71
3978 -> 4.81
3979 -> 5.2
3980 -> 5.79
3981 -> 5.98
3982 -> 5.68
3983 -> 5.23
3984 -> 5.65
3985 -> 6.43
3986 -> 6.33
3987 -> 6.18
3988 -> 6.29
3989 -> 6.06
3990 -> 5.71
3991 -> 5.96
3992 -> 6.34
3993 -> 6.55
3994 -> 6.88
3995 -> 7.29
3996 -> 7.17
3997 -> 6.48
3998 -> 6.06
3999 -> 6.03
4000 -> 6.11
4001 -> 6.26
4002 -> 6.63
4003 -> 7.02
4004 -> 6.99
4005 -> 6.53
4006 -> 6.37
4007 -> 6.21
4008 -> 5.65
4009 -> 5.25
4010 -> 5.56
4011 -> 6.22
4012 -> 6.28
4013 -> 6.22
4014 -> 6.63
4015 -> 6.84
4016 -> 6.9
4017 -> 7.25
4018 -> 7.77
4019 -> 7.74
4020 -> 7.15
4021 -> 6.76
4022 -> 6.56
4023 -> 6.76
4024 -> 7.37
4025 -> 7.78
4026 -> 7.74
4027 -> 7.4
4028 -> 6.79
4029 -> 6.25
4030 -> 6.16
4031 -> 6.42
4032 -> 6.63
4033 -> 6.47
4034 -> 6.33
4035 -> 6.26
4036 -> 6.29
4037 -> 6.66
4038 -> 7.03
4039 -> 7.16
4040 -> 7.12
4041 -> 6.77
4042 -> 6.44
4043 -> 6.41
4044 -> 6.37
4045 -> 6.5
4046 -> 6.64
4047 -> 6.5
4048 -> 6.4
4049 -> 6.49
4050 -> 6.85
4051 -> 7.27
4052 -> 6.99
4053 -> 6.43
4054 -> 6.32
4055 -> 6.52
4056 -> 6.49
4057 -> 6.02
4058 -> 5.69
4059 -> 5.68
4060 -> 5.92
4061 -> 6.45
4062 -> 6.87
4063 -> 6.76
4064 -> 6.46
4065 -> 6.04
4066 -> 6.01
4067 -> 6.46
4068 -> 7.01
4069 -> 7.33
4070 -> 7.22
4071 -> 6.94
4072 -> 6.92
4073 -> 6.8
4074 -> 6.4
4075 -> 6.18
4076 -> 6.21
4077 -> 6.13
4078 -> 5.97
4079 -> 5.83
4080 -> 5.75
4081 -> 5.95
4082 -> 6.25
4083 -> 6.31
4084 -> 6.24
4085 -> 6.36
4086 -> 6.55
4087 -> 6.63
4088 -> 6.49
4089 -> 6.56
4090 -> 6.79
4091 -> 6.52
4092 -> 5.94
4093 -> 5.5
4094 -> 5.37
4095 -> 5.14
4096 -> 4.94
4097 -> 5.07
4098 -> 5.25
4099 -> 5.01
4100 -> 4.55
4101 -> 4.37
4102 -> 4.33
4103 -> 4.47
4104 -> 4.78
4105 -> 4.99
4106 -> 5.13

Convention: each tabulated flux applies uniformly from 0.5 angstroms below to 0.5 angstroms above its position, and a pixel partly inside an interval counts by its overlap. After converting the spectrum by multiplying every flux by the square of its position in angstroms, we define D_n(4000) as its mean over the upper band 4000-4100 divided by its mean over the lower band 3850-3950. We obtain 1.29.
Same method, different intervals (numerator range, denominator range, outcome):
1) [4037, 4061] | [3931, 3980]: 1.40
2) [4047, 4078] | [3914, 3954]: 1.29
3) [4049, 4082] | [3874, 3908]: 1.41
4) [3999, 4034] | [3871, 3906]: 1.43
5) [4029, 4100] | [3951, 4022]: 1.16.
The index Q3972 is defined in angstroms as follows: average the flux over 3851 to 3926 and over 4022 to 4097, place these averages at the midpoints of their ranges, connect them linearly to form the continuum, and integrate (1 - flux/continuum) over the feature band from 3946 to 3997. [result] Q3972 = 5.4 angstroms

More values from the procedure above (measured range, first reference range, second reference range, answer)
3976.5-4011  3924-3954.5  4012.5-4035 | 1.3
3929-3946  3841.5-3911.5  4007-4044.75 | 2.7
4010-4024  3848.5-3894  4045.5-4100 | -1.9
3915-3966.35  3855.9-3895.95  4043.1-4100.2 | 3.3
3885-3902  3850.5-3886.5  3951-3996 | 2.9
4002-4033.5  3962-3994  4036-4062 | -4.9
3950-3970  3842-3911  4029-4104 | 3.5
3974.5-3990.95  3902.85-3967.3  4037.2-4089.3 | 0.5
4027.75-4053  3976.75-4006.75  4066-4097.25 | -1.6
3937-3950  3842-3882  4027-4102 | -0.3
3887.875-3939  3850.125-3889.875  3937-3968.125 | 3.1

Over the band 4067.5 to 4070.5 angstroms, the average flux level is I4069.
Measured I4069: 7.19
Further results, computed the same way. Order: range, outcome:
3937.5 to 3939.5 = 5.12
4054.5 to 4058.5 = 6.18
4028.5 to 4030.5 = 6.21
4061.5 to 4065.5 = 6.53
